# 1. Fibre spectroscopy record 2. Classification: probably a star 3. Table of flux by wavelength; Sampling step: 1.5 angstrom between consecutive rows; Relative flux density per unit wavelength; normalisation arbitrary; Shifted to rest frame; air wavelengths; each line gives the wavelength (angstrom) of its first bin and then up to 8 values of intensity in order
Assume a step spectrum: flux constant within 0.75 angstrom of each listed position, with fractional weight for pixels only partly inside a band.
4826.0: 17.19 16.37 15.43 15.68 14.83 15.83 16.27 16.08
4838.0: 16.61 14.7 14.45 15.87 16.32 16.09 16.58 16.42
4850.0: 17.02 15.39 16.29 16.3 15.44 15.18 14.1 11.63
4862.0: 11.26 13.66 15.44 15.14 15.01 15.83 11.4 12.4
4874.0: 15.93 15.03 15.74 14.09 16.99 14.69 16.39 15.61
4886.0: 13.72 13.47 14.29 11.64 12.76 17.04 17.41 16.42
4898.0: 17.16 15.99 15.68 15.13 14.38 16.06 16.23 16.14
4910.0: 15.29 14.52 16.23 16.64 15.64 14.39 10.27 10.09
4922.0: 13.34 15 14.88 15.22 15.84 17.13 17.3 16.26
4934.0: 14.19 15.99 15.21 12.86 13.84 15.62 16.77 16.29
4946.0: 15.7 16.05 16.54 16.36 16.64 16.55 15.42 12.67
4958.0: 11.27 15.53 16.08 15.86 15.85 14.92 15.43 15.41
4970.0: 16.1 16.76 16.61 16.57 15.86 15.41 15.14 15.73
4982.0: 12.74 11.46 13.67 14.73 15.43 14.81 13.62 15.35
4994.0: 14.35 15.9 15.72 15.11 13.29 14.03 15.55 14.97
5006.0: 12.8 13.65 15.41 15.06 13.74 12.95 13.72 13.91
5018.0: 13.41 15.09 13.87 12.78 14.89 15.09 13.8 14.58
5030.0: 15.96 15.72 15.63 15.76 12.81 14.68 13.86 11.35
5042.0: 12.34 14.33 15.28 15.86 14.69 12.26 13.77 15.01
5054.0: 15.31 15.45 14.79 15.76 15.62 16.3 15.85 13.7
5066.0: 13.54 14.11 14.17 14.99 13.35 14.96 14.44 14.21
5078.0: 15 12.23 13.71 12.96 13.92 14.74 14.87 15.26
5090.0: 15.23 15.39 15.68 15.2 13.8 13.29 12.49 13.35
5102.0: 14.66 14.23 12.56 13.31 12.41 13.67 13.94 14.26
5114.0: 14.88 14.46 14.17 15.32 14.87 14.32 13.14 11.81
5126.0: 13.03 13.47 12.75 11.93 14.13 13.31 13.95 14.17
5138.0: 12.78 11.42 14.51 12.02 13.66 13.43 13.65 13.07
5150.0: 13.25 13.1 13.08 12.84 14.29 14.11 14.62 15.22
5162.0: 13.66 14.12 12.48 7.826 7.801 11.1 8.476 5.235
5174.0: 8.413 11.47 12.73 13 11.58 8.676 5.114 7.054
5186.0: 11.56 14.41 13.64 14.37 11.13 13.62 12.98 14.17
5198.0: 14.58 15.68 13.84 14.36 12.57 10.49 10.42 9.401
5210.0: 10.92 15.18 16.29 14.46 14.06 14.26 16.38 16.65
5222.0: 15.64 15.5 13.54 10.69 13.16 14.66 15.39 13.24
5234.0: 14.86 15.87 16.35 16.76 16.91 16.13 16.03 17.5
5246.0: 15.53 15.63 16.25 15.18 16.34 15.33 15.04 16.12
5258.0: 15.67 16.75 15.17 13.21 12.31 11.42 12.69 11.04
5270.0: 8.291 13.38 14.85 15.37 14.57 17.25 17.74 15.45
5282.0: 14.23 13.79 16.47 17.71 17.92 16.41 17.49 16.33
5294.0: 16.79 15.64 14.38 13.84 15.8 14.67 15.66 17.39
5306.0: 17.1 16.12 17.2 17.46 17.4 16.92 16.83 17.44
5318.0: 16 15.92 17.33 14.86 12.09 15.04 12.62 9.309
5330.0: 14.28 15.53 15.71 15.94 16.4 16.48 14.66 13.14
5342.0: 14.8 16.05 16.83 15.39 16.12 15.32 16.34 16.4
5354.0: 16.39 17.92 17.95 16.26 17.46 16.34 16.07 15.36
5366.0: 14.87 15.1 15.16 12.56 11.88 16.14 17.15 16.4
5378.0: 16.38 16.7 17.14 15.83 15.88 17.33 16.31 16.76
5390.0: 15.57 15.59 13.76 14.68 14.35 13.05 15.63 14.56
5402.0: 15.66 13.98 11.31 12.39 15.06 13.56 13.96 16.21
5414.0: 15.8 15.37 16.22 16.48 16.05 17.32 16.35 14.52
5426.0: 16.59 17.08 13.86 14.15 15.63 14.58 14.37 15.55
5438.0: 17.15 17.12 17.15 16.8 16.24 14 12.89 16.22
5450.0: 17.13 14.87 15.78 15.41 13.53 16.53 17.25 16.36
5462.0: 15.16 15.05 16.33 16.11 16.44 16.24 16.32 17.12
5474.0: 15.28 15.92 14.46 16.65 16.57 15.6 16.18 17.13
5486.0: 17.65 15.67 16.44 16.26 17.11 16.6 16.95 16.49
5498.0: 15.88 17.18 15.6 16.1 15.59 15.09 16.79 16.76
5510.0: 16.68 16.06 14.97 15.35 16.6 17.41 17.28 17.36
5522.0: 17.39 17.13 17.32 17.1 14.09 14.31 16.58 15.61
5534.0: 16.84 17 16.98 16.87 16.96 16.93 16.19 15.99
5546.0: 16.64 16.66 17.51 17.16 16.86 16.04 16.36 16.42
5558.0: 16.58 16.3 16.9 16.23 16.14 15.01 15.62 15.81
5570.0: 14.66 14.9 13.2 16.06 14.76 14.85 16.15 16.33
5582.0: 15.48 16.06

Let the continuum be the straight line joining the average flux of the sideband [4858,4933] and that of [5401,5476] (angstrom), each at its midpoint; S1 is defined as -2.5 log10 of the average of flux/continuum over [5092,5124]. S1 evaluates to 0.08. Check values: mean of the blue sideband 14.8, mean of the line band 14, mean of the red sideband 15.5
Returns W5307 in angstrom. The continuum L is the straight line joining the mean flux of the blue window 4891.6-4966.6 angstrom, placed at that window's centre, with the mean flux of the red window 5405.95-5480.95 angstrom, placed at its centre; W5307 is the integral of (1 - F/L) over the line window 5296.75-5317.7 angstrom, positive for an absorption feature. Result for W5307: -1.0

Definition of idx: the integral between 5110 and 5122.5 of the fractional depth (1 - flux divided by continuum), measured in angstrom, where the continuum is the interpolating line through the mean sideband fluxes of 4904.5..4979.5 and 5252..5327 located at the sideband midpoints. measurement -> 0.7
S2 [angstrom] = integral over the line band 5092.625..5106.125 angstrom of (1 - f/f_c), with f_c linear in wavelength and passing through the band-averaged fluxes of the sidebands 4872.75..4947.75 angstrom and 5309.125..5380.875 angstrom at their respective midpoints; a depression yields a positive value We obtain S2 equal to 1.3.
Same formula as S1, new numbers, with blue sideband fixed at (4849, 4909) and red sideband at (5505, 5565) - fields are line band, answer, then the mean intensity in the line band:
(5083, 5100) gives 0.07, 14.5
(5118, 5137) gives 0.15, 13.5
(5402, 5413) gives 0.17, 13.9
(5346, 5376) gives 0.02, 15.8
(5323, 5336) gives 0.15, 14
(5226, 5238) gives 0.10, 14.4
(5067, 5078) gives 0.08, 14.4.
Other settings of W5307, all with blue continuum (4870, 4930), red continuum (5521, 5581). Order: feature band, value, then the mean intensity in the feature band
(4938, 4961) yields -0.4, 15.3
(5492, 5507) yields -0.2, 16.2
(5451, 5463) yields 0.3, 15.6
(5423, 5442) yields 0.3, 15.7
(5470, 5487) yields -0.2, 16.3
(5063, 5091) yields 1.8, 14.2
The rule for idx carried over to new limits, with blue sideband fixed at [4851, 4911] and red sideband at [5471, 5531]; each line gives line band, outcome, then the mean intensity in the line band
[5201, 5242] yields 3.9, 14.2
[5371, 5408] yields 2.1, 15.2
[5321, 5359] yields 1.6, 15.3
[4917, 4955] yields -0.2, 15.1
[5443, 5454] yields 0.6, 15.3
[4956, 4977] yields -0.4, 15.4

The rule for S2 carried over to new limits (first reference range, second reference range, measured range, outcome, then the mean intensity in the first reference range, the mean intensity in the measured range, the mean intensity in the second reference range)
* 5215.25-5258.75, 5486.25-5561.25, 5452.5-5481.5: 0.6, 15.3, 15.9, 16.5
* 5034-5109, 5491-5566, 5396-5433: 2.1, 14.2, 15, 16.4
